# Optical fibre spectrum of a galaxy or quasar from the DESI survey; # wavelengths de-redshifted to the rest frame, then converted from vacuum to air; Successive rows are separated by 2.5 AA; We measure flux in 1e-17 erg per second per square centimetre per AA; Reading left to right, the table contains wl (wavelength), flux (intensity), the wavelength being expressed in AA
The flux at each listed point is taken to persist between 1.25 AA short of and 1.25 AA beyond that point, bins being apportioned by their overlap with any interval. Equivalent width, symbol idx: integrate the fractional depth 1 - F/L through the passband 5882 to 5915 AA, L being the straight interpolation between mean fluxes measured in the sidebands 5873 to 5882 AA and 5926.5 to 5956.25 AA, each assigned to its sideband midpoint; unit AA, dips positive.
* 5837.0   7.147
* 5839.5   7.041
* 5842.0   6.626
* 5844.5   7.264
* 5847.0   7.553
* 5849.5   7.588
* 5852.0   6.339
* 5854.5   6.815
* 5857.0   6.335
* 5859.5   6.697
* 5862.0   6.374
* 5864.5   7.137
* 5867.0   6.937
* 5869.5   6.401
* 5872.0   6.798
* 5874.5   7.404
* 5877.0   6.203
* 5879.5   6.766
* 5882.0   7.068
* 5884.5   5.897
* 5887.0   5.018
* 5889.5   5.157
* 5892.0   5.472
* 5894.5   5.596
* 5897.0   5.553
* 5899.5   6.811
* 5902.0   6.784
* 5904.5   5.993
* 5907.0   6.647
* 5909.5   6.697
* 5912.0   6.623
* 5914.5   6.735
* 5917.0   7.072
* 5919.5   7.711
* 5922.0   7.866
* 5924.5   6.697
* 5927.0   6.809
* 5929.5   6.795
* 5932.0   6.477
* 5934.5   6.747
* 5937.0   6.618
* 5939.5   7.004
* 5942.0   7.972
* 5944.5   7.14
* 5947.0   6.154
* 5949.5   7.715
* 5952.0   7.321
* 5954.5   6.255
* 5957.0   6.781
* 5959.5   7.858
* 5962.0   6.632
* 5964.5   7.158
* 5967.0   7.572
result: 3.66 AA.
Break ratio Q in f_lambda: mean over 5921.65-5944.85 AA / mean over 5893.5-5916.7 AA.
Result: 1.09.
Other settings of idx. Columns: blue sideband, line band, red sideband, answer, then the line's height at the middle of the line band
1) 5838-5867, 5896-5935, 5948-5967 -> 1.5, 7.03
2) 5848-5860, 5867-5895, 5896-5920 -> 2.1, 6.71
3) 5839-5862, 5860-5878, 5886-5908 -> -0.7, 6.49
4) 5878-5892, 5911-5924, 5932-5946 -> -1.2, 6.59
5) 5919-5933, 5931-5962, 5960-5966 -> 0.2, 7.04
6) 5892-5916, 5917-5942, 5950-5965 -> -1.3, 6.67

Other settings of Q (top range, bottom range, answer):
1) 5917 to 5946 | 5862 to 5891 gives 1.10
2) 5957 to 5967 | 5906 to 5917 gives 1.07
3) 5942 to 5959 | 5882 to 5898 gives 1.26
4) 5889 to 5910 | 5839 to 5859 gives 0.88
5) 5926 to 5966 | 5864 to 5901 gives 1.11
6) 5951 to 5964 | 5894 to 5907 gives 1.12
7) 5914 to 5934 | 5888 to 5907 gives 1.18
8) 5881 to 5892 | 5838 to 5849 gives 0.80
